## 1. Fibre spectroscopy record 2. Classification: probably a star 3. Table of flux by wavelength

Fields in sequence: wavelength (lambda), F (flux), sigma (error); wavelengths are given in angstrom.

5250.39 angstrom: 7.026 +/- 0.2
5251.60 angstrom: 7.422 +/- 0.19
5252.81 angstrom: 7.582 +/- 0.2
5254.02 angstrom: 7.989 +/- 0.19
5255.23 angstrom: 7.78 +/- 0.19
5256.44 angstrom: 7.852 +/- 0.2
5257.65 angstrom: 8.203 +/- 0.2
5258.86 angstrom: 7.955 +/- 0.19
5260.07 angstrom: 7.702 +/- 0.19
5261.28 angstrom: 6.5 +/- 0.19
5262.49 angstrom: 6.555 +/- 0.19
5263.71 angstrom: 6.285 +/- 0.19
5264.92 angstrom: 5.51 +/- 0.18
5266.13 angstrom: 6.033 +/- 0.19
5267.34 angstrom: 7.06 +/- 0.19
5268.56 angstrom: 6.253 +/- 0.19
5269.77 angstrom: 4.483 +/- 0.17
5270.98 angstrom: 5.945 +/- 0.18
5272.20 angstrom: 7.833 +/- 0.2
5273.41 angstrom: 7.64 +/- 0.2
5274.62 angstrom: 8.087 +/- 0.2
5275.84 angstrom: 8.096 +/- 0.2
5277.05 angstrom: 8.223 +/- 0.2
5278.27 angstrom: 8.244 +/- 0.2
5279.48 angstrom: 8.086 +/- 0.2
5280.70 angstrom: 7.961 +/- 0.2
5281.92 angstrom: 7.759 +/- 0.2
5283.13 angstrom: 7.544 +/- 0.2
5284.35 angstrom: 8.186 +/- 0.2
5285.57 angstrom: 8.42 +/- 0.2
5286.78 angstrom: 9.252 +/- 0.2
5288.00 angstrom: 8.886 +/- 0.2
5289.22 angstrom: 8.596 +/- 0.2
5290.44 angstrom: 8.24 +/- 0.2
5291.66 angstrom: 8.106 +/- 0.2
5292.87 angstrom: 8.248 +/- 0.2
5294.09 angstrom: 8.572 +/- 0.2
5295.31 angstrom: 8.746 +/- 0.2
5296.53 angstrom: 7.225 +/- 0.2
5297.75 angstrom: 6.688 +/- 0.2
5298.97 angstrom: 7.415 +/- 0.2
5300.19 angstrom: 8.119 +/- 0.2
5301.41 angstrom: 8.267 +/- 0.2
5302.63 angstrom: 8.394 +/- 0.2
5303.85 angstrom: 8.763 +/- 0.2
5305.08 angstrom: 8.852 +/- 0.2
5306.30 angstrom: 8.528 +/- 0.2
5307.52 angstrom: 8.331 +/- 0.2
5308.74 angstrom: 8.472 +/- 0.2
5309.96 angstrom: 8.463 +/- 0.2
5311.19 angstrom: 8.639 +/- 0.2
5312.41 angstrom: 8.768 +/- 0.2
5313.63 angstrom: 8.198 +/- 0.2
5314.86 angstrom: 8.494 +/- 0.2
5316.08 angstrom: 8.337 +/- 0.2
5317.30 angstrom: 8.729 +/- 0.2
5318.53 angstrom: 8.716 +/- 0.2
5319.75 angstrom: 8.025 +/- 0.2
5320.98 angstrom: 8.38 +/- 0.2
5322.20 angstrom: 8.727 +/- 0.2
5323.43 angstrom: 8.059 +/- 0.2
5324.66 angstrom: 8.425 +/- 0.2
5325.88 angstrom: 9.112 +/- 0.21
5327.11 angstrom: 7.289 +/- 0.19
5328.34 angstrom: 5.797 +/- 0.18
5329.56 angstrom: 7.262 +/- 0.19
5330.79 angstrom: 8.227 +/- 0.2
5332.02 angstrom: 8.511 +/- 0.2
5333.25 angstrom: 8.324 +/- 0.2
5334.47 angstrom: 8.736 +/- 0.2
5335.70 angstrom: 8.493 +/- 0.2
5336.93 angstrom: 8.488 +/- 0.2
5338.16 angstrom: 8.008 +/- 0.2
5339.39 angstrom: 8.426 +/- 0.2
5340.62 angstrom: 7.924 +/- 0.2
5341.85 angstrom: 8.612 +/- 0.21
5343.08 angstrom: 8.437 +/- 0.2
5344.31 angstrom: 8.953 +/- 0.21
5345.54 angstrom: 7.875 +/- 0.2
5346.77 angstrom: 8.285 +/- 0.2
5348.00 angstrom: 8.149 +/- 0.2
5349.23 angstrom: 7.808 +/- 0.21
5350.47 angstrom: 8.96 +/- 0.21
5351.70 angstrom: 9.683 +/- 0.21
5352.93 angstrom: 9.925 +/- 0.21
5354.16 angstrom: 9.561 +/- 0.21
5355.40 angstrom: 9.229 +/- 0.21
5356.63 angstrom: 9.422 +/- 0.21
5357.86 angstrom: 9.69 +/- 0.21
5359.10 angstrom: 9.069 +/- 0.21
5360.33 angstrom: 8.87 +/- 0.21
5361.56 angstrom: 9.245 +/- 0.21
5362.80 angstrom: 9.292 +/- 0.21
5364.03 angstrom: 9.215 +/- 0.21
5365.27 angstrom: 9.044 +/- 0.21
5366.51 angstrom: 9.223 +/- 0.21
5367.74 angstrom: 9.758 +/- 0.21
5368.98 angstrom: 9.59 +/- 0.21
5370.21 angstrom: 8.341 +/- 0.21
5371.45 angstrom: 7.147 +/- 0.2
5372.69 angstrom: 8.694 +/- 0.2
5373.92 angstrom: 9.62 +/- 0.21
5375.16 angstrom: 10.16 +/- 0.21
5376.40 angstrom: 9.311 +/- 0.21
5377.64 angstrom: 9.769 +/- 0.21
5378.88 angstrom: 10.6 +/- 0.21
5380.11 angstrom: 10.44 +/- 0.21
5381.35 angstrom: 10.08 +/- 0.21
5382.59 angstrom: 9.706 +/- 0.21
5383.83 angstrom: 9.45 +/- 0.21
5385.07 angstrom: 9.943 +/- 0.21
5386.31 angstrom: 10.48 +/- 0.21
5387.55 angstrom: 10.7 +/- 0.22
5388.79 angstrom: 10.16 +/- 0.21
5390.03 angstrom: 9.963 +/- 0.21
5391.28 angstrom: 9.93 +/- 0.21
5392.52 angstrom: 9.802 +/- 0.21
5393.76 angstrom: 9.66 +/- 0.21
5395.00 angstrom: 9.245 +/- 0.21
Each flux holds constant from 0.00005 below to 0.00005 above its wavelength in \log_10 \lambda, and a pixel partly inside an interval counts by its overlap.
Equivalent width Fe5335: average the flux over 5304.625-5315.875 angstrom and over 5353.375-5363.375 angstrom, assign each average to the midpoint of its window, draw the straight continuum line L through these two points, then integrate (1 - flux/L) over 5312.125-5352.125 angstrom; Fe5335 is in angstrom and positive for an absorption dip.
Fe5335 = 2.6 angstrom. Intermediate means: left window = 8.52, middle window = 8.3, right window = 9.31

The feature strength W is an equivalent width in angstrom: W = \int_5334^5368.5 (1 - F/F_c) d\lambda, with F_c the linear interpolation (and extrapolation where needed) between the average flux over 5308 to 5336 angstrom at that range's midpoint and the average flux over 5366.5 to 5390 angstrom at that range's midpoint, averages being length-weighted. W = 0.5 angstrom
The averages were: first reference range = 8.27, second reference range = 9.66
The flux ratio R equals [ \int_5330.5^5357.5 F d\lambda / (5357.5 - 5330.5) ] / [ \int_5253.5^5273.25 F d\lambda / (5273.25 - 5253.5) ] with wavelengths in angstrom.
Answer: 1.26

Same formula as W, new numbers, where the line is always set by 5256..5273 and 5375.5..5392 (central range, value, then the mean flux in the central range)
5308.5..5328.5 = -0.3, 8.32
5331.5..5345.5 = 0.6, 8.42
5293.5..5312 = -1.1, 8.24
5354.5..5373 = 0.8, 9.07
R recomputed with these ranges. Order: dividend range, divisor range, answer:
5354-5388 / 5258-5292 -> 1.27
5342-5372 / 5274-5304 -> 1.10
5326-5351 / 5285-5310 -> 0.98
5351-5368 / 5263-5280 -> 1.34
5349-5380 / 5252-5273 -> 1.34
